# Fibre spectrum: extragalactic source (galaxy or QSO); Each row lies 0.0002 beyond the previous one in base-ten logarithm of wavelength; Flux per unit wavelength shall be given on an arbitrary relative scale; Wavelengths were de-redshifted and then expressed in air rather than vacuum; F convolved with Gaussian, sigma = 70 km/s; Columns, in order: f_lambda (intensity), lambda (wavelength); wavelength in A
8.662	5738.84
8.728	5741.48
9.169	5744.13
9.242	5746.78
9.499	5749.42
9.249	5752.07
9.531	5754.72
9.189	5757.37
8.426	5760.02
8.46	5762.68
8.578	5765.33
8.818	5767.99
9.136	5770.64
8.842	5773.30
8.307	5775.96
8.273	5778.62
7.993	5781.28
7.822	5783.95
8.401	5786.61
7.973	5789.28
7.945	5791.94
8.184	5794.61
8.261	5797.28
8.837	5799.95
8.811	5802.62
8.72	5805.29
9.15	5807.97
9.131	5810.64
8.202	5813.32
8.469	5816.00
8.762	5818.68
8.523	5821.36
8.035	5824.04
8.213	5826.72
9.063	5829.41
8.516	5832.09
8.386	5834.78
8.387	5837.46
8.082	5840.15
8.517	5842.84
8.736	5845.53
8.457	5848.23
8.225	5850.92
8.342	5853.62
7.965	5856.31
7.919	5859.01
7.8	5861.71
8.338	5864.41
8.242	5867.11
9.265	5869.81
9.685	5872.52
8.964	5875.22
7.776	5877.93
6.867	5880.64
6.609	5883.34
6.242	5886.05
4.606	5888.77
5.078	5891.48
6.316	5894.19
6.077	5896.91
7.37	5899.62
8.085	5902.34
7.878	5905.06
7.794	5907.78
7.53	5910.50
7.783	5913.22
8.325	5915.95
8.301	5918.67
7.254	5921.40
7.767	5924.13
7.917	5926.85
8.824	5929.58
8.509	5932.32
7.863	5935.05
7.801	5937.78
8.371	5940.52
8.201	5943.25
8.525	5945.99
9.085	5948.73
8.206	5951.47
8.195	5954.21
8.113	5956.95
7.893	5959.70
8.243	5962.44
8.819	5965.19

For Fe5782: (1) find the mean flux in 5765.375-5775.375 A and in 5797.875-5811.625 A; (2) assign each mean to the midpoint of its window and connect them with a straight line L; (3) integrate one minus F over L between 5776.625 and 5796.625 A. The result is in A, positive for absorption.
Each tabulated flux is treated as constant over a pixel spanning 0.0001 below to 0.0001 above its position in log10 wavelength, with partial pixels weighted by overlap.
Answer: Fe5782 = 1.73 A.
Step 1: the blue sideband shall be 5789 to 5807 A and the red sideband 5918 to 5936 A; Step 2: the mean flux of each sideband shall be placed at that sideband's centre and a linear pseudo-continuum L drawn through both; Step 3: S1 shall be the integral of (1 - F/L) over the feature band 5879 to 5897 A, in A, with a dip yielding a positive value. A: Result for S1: 4.8 A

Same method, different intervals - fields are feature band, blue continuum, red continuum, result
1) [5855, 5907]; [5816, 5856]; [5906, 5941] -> 5.0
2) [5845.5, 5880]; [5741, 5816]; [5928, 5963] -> 0.3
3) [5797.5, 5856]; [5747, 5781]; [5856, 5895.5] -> -3.5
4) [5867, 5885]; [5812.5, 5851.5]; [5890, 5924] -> -0.9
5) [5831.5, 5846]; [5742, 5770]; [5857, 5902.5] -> -0.9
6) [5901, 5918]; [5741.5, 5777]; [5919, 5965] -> 0.8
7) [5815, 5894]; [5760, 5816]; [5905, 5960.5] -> 3.3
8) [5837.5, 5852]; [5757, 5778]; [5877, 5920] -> -1.3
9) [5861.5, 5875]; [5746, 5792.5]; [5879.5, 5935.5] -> -1.9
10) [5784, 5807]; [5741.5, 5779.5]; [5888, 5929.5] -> 0.4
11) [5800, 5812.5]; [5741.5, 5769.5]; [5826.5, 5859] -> -0.4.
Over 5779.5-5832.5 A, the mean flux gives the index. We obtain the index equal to 8.45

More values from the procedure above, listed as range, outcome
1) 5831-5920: 7.77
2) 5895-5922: 7.62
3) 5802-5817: 8.75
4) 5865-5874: 9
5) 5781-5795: 8.05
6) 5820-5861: 8.35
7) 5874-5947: 7.5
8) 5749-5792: 8.61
